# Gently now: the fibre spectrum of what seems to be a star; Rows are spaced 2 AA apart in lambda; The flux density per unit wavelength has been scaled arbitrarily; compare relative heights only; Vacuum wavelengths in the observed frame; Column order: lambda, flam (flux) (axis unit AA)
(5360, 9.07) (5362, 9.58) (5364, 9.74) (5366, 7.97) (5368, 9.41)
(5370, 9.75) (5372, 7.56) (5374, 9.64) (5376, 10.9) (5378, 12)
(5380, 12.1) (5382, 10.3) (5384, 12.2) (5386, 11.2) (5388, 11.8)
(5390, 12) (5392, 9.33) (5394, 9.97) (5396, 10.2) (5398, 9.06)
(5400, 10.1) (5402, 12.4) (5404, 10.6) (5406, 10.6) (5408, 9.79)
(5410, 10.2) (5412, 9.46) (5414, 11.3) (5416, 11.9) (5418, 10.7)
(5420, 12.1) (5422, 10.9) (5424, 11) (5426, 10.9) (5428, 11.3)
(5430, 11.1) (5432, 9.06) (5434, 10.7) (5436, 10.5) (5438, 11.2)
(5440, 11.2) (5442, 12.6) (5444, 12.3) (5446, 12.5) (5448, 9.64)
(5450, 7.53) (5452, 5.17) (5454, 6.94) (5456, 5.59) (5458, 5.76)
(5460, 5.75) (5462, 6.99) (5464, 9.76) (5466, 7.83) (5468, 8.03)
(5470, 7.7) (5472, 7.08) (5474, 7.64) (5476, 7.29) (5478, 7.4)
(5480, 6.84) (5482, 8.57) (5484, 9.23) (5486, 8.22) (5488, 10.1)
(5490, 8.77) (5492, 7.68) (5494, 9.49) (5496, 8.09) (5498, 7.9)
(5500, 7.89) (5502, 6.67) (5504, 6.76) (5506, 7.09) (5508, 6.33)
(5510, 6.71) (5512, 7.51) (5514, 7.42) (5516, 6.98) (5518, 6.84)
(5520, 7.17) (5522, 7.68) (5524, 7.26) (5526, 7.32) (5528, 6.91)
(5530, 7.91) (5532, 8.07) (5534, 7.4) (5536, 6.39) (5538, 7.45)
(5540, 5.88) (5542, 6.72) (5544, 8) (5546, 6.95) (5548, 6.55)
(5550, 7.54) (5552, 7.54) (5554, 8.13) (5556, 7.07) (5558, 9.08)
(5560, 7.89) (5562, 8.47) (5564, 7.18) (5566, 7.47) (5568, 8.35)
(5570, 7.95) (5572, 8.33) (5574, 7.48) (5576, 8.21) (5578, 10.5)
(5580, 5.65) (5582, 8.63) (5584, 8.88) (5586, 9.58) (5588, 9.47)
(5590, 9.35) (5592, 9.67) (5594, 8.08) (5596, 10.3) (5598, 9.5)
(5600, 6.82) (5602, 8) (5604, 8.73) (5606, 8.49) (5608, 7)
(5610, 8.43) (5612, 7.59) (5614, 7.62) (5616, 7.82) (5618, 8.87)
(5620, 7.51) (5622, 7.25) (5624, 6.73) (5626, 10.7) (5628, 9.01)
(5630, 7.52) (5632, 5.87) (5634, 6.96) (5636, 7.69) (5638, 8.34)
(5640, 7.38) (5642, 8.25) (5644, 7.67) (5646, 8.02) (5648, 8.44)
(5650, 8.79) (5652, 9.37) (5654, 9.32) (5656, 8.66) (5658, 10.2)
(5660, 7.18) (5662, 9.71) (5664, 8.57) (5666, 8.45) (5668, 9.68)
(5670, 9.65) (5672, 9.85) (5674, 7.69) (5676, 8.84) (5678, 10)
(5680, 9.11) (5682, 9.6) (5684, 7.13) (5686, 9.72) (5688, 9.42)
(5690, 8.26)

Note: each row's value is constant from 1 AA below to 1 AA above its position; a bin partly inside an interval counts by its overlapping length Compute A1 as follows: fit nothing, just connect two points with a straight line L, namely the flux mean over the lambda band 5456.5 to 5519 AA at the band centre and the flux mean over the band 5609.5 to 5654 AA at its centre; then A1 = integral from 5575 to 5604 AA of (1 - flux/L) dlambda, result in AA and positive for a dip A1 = -3.2 AA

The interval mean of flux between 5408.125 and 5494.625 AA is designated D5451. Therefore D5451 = 9.21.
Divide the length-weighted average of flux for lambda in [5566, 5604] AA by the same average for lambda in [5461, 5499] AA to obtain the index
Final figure 1.1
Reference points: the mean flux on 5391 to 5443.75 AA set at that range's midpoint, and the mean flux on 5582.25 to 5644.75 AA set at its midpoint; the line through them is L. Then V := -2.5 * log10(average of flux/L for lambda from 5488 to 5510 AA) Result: 0.245 mag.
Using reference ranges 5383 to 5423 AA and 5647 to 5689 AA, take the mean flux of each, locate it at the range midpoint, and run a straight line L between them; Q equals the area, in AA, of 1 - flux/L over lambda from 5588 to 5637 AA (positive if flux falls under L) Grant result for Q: 6.4 AA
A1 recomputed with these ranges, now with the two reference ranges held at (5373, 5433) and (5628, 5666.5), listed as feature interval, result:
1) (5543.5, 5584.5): 5.5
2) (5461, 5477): 3.7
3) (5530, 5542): 3.0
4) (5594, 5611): 0.6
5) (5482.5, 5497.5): 1.7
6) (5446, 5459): 3.9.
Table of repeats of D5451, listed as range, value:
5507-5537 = 7.19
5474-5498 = 8.29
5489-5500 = 8.34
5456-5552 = 7.46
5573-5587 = 8.42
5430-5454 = 10.1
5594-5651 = 8.05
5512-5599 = 7.88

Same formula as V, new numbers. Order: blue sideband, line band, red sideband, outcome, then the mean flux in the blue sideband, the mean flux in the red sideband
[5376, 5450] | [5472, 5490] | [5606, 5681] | 0.24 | 10.9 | 8.37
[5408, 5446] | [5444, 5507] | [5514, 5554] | 0.18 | 11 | 7.22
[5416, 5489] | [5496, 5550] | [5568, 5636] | 0.21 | 9.13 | 8.25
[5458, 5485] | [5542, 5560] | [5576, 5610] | 0.10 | 7.63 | 8.65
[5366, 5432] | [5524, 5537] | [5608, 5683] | 0.28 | 10.6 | 8.42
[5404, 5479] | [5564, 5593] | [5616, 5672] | 0.03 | 9.41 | 8.38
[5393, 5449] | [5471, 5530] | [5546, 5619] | 0.24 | 10.8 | 8.21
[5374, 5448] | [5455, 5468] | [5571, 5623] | 0.41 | 10.9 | 8.38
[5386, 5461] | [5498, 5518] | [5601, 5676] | 0.31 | 10.1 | 8.3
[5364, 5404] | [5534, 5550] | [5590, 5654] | 0.28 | 10.4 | 8.18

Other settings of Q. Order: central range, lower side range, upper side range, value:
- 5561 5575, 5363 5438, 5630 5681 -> 2.0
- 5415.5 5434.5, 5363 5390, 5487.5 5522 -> -3.3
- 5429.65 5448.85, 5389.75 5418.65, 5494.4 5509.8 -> -3.6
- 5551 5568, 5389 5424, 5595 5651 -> 1.8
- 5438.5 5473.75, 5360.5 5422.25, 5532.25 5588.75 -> 4.0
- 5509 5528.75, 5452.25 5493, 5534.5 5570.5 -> 0.9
